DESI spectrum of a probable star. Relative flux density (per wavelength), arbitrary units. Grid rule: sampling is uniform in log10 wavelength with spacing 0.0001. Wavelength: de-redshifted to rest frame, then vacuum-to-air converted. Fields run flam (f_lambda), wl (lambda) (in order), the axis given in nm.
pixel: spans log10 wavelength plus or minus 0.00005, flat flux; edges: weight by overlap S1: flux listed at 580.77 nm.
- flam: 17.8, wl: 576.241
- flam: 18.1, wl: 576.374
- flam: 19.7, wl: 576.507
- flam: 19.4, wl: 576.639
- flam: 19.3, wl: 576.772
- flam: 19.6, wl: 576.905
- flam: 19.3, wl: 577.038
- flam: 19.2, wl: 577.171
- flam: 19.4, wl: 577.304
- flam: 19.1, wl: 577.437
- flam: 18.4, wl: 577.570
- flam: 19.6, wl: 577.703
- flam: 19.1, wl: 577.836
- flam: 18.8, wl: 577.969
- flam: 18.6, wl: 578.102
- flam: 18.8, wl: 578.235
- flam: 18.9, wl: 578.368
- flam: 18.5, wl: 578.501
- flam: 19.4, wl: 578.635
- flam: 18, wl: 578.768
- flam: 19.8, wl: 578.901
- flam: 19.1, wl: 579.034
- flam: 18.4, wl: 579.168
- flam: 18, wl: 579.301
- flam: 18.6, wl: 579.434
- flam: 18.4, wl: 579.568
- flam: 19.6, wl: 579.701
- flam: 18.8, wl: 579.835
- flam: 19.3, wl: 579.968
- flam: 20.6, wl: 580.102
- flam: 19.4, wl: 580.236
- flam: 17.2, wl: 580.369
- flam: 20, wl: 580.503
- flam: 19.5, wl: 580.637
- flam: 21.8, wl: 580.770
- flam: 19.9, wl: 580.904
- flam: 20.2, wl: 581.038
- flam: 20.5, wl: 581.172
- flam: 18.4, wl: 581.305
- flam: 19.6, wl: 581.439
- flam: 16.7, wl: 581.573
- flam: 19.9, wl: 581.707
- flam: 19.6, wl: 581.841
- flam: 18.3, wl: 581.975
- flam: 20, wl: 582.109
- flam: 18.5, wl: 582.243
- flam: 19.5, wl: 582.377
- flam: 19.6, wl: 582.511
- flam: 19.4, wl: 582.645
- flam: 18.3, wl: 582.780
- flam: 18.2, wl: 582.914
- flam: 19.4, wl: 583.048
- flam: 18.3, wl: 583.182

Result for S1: 21.8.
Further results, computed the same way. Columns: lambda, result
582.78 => 18.3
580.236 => 19.4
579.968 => 19.3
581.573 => 16.7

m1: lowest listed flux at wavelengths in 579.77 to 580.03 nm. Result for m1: 18.8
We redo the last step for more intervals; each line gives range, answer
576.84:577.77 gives 18.4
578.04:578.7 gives 18.5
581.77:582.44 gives 18.3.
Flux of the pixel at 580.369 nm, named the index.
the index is 17.2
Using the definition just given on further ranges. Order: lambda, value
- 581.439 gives 19.6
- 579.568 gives 18.4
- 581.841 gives 19.6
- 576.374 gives 18.1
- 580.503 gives 20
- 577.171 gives 19.2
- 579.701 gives 19.6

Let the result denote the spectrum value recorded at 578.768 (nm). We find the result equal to 18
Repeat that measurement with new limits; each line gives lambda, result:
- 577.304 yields 19.4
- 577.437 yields 19.1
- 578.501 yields 18.5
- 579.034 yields 19.1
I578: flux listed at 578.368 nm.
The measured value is 18.9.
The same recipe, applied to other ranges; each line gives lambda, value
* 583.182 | 18.3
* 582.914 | 18.2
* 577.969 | 18.8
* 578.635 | 19.4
